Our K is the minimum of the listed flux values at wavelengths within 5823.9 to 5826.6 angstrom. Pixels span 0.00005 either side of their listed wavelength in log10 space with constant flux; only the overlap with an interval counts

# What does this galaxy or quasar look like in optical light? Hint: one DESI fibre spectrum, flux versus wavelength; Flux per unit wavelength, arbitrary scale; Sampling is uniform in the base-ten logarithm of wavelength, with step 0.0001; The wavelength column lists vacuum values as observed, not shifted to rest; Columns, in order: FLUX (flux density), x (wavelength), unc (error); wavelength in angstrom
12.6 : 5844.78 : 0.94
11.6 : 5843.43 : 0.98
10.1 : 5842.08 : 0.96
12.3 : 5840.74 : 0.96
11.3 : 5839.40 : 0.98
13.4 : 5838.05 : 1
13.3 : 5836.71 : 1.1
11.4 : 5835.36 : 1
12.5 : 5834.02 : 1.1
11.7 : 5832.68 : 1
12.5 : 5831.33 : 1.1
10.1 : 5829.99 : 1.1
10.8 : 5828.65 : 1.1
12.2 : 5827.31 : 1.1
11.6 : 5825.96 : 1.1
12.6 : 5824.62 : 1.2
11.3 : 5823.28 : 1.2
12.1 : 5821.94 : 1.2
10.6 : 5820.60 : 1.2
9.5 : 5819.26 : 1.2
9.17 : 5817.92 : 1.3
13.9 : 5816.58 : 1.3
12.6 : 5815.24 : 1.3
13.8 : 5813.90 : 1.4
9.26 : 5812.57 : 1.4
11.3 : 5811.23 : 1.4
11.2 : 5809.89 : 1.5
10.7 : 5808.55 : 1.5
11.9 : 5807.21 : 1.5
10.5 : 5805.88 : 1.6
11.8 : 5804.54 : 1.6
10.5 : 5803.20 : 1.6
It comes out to 11.6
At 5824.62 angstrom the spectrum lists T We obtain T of 12.6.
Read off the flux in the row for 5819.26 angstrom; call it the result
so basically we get 9.5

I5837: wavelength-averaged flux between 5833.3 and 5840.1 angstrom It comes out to 12.4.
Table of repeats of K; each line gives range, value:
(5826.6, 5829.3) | 10.8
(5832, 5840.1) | 11.3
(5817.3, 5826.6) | 9.17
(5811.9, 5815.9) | 9.26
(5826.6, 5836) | 10.1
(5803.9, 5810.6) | 10.5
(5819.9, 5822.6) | 10.6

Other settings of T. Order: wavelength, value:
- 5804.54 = 11.8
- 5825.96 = 11.6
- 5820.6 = 10.6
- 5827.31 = 12.2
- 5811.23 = 11.3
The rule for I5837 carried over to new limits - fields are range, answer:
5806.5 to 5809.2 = 11.3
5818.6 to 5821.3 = 10.1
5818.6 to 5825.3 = 11.2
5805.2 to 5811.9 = 11.1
